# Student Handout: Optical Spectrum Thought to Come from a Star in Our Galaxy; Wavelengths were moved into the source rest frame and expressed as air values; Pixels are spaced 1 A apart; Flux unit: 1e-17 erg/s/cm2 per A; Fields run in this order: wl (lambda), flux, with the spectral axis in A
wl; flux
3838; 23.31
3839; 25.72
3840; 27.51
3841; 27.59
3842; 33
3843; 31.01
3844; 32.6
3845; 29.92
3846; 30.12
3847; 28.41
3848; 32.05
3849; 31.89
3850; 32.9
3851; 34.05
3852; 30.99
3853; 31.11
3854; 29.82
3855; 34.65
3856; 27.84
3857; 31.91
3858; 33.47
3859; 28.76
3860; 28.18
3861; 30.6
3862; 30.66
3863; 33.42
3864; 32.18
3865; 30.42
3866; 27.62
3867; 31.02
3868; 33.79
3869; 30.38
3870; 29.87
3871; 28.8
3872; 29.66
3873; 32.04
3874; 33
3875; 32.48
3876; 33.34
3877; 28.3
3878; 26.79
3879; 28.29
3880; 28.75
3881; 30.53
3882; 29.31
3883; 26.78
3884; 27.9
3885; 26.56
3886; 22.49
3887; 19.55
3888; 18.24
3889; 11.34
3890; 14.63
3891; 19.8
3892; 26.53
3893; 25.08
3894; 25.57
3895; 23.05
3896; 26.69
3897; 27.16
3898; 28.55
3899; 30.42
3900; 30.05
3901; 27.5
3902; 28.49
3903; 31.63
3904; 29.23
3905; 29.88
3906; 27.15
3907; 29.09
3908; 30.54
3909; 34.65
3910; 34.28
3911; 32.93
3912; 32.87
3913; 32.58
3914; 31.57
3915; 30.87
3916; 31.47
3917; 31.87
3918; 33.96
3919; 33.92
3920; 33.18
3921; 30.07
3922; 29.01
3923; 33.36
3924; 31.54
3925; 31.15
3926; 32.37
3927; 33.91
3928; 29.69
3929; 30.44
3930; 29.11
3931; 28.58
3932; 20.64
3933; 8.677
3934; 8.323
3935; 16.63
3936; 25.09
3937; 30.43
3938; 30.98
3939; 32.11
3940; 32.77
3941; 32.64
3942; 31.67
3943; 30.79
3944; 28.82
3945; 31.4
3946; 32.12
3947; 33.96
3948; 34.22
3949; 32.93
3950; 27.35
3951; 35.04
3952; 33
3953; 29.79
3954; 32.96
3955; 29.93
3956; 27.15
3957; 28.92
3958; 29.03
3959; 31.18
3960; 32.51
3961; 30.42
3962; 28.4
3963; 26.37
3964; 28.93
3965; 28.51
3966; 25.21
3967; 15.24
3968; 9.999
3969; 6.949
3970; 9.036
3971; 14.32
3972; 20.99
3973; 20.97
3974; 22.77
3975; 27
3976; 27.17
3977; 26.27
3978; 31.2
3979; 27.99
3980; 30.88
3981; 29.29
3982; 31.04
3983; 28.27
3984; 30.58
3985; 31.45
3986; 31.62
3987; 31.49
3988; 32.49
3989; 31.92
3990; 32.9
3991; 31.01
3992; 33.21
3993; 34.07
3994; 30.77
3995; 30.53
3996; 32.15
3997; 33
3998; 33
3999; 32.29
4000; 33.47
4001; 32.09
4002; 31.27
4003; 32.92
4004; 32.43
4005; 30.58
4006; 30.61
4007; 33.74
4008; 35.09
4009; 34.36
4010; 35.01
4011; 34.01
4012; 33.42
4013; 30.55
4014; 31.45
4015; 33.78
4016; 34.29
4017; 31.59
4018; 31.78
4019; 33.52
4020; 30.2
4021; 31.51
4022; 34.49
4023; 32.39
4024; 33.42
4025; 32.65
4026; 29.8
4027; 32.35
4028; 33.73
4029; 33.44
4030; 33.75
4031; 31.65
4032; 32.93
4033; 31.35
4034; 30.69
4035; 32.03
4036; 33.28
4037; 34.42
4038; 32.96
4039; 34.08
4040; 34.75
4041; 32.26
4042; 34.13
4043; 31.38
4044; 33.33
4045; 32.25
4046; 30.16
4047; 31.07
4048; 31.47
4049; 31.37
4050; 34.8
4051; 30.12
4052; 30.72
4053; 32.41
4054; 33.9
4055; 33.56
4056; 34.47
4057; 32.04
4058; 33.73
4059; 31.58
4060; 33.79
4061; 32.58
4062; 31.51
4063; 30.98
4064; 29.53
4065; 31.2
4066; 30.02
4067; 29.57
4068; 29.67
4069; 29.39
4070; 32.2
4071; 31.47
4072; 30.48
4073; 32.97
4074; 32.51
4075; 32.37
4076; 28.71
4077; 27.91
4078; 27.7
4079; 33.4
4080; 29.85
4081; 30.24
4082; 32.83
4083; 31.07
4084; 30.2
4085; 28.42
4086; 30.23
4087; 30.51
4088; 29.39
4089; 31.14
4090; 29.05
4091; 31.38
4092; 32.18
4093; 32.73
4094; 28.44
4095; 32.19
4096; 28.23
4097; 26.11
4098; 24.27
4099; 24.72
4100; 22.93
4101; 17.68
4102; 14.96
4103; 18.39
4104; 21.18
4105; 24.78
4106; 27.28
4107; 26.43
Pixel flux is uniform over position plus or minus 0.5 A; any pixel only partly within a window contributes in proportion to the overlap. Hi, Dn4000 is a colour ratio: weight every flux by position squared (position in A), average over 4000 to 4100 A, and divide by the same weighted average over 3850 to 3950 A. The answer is 1.17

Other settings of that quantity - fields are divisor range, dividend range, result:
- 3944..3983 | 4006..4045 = 1.26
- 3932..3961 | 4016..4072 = 1.17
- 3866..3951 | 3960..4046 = 1.11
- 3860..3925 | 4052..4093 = 1.18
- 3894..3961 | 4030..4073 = 1.15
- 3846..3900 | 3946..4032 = 1.12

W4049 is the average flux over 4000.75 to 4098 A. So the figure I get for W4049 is 31.8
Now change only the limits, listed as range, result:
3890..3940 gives 28.5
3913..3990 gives 28.1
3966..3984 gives 22.6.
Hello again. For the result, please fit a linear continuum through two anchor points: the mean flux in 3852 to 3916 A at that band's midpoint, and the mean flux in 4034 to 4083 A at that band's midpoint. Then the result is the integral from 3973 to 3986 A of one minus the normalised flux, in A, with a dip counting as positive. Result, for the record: 0.8 A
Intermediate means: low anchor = 28.8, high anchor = 31.8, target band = 28.5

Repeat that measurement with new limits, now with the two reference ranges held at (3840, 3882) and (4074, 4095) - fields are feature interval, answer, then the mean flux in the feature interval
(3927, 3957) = 2.0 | 28.6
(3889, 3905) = 2.5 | 25.9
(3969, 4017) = 1.0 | 30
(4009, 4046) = -2.6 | 32.7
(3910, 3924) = -0.7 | 32.2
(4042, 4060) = -1.1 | 32.4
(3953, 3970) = 2.9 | 25.4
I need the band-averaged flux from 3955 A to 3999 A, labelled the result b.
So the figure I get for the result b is 27.4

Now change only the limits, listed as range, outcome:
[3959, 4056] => 30.4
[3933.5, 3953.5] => 29.5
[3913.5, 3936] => 28.1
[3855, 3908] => 28.1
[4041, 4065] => 32.2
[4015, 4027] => 32.4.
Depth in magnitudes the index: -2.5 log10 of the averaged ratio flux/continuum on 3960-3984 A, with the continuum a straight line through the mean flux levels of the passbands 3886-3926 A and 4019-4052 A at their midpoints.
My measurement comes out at 0.25 mag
